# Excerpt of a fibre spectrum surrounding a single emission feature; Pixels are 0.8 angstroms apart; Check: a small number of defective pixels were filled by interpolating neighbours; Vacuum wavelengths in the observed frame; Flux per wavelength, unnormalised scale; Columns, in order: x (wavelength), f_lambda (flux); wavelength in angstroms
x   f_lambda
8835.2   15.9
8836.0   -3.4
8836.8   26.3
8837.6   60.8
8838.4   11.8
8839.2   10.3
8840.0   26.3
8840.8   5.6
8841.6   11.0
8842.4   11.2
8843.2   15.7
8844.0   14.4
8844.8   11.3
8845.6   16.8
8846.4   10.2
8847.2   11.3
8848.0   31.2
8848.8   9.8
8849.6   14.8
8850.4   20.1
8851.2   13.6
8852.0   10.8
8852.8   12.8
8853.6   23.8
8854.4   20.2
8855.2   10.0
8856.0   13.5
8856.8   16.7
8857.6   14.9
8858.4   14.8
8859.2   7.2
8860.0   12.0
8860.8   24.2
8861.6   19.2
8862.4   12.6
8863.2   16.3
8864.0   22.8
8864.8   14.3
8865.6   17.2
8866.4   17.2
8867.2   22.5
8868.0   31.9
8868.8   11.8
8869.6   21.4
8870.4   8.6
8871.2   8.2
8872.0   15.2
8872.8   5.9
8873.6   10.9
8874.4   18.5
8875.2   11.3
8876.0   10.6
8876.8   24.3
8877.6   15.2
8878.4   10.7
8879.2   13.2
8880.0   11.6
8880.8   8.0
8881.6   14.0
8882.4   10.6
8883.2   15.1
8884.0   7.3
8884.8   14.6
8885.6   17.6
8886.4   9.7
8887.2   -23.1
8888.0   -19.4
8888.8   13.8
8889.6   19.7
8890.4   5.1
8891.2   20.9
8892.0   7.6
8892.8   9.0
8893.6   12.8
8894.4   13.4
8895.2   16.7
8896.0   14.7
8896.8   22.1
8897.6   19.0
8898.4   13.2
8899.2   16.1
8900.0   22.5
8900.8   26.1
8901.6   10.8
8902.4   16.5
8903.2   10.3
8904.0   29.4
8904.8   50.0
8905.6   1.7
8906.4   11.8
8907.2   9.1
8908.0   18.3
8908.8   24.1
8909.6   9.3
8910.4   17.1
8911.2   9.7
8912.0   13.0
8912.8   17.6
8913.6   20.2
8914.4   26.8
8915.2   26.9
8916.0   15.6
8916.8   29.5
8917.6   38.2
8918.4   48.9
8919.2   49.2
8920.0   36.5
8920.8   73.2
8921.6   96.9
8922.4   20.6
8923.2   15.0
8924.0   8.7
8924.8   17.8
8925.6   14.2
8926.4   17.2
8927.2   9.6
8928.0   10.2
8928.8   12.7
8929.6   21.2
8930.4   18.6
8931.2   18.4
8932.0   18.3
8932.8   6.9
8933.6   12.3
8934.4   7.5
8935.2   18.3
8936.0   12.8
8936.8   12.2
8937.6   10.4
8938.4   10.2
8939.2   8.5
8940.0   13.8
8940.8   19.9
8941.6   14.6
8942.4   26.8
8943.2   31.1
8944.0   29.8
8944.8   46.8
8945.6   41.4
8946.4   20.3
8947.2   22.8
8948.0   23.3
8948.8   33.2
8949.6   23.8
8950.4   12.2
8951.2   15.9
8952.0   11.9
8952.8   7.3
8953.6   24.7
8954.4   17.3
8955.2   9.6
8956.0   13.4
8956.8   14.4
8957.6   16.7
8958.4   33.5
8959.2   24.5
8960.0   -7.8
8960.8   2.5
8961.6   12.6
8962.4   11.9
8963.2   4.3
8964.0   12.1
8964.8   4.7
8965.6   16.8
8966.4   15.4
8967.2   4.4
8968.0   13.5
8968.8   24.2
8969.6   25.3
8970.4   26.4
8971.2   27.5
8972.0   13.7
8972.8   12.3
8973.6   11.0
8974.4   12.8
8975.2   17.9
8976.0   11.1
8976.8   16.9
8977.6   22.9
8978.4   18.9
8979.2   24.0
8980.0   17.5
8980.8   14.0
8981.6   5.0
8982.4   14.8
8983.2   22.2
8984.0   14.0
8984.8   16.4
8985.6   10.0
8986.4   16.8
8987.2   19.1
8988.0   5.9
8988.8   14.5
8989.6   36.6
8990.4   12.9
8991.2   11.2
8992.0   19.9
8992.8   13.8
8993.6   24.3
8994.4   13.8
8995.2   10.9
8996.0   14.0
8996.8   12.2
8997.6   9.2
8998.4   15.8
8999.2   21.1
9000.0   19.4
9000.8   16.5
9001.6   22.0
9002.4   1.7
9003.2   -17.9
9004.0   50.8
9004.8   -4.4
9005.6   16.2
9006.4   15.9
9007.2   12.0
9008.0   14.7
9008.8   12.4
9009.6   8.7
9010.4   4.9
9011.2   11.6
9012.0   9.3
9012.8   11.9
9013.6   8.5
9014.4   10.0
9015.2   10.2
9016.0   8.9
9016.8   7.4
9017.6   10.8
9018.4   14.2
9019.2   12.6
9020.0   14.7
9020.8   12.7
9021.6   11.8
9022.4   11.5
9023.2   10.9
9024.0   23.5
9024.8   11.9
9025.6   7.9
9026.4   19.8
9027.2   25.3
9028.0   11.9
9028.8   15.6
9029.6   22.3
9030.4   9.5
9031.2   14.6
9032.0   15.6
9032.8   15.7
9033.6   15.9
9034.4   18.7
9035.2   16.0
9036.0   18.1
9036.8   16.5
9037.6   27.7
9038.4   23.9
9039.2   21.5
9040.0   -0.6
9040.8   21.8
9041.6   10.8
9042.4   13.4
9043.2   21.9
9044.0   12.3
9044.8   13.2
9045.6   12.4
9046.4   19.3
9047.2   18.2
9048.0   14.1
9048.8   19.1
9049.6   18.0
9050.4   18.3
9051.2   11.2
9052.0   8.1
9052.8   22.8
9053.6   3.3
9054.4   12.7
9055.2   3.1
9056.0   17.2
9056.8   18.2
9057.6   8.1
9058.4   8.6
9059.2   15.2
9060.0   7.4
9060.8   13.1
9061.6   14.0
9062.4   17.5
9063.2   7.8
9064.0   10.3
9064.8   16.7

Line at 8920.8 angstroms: Halpha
